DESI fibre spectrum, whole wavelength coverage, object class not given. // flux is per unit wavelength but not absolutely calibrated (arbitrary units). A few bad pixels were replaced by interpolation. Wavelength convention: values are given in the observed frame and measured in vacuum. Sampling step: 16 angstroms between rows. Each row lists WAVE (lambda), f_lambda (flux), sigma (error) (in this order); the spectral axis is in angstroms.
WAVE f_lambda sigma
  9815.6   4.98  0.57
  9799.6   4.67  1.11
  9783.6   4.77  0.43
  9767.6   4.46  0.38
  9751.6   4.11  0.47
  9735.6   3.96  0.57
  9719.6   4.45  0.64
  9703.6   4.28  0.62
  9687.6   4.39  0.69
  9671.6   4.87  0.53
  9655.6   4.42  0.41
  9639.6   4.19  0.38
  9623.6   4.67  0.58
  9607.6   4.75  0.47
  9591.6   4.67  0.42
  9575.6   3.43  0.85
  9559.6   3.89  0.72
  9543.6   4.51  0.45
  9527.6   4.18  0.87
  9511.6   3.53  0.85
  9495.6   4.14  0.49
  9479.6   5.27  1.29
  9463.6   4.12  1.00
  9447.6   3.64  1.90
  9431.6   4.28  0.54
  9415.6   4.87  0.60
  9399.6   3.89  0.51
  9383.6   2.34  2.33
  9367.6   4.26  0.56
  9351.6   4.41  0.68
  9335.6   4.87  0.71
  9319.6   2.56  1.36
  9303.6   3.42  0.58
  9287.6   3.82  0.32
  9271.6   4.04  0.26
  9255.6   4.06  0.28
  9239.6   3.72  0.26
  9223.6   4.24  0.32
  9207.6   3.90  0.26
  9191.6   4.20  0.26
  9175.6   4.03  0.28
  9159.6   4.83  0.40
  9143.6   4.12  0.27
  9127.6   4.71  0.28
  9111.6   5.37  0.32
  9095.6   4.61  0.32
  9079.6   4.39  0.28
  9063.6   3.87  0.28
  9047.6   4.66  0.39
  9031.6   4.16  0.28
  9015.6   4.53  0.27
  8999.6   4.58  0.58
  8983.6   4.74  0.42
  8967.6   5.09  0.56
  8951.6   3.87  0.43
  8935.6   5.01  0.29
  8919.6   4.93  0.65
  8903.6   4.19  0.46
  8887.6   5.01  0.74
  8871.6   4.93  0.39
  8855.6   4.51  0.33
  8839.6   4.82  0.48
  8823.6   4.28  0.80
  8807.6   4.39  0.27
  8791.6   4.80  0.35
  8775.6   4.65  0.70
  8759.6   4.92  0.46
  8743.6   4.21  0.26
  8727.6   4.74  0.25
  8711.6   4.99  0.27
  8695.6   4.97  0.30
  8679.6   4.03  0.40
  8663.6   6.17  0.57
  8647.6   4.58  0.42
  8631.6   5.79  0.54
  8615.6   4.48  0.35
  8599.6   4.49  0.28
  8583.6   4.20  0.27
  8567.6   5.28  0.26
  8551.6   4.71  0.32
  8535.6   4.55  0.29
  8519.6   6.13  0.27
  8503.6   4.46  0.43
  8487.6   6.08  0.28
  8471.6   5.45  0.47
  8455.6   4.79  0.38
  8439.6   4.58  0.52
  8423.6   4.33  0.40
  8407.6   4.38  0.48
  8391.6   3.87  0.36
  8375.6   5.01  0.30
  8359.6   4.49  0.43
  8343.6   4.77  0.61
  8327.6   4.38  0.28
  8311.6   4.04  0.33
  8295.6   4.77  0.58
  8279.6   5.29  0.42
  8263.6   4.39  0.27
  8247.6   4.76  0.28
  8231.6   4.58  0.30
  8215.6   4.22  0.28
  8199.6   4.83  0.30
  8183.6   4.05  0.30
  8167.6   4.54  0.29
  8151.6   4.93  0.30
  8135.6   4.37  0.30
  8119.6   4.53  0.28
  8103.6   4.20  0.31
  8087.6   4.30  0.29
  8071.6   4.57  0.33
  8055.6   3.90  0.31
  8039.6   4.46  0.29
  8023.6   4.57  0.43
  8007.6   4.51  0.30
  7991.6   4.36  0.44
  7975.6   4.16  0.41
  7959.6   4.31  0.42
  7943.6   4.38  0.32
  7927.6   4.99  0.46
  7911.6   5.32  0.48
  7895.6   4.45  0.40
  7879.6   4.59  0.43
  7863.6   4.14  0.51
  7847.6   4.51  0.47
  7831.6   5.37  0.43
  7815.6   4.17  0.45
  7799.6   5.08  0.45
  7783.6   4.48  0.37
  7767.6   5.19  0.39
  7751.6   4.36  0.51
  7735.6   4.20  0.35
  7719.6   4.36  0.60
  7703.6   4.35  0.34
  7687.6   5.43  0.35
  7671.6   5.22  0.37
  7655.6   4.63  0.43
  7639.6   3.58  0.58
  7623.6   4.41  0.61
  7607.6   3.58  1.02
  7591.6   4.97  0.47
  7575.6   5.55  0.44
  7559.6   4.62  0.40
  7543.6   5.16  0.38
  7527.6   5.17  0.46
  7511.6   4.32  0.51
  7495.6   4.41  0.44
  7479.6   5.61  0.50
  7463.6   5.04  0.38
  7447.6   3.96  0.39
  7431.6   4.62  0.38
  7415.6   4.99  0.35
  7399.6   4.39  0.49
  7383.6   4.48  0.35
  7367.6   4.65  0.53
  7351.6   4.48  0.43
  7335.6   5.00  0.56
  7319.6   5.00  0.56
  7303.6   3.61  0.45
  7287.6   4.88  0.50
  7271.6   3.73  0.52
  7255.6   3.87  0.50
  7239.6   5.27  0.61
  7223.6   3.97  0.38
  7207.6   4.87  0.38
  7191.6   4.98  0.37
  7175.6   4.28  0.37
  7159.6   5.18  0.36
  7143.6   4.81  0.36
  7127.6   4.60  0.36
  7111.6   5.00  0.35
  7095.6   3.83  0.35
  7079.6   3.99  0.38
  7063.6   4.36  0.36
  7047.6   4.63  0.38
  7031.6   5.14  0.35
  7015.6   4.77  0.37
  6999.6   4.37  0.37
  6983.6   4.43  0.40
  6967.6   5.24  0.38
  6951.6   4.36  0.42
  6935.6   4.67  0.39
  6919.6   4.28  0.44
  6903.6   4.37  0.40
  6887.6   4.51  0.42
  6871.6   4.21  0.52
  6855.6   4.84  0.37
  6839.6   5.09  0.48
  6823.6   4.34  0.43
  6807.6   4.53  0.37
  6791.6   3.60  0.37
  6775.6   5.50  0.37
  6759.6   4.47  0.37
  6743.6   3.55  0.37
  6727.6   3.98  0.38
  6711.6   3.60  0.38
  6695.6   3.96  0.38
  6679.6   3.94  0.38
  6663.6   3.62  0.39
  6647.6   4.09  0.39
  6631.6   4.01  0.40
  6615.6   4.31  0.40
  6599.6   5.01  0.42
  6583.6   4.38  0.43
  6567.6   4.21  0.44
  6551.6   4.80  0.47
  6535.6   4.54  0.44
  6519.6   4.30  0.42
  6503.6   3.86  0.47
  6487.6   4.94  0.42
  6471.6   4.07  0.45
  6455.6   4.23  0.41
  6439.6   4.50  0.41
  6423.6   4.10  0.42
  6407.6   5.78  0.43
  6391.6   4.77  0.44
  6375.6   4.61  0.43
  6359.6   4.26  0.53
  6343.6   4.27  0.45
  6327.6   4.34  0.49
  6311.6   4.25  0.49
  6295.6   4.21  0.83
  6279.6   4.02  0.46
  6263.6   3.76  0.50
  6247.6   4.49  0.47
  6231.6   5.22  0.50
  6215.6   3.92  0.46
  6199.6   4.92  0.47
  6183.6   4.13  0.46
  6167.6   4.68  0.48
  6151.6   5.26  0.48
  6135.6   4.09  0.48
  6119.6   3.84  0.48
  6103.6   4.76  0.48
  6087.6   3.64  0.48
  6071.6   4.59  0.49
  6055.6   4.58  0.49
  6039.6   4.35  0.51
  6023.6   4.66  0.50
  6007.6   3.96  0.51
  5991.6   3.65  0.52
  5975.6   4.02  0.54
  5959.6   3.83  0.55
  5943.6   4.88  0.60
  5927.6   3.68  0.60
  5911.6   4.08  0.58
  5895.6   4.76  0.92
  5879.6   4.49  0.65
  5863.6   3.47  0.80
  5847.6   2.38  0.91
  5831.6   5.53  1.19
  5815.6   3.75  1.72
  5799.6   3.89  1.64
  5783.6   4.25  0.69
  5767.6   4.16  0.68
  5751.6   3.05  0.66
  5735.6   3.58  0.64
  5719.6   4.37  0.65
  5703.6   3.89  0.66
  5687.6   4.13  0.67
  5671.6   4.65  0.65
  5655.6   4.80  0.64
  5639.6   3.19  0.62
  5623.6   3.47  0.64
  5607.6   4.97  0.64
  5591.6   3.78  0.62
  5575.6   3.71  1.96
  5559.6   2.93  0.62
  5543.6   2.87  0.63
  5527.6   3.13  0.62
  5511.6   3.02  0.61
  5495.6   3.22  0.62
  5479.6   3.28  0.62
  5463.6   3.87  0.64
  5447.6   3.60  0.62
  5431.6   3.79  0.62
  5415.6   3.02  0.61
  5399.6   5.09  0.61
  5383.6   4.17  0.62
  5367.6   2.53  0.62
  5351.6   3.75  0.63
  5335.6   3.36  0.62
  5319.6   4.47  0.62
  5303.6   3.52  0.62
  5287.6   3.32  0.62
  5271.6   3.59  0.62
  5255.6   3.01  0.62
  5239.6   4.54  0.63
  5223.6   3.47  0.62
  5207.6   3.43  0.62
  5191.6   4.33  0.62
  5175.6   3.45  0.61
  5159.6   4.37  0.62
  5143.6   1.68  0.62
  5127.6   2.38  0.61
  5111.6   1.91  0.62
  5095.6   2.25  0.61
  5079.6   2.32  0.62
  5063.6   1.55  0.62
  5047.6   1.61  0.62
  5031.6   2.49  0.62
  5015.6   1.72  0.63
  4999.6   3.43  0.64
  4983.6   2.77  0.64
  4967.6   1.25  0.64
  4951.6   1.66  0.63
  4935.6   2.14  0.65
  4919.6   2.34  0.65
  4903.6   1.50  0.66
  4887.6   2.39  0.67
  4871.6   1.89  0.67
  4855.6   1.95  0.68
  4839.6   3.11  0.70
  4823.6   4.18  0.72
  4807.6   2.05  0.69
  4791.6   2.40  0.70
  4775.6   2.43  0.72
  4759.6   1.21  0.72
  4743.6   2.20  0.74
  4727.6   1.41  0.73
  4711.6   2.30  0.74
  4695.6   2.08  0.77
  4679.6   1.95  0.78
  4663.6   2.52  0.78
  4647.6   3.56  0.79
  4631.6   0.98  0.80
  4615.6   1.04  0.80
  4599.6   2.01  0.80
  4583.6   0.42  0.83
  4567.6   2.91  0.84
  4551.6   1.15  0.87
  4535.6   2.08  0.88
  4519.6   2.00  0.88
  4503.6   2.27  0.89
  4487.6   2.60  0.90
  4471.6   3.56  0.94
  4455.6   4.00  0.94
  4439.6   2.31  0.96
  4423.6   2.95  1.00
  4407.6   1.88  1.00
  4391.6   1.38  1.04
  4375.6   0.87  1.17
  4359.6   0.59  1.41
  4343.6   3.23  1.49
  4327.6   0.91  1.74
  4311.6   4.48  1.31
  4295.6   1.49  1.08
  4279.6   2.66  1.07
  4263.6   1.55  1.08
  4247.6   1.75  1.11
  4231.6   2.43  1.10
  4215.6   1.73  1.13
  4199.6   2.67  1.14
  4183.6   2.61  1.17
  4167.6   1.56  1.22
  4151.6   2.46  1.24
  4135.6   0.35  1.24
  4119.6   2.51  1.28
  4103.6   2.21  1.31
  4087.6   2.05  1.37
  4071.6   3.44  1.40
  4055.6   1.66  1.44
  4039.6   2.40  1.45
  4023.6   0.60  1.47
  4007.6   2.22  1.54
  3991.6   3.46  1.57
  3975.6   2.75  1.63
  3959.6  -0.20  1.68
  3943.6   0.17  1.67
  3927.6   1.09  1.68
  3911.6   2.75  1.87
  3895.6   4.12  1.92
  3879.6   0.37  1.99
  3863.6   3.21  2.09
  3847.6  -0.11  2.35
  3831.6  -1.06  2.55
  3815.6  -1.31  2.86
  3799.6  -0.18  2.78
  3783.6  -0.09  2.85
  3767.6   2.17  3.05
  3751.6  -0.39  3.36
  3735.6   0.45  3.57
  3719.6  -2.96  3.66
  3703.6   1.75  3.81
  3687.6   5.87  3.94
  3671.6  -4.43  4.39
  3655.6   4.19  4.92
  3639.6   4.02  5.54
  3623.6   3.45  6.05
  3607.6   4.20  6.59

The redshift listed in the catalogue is 0.29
